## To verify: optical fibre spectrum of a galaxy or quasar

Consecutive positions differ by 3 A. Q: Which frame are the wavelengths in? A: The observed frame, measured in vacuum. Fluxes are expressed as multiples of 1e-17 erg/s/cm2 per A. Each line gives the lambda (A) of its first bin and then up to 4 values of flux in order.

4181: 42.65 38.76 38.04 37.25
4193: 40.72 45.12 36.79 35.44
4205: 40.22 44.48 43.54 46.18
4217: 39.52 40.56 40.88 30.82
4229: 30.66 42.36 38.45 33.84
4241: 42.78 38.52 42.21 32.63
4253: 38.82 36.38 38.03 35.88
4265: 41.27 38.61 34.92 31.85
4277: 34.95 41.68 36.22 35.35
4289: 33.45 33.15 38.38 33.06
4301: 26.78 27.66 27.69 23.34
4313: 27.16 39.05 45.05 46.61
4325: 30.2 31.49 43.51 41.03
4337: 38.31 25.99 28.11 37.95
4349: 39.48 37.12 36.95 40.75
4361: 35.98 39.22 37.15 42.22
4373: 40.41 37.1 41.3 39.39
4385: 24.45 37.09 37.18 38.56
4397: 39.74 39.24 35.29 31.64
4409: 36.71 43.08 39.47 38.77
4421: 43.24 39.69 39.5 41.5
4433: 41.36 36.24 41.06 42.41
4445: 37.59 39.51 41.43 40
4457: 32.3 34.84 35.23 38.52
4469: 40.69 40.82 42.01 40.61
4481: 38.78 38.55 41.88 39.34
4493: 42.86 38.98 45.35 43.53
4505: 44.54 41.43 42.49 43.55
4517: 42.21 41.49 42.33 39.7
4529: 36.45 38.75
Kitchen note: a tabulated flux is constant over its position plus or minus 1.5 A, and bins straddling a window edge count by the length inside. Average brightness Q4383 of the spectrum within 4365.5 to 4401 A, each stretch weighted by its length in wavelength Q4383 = 37.8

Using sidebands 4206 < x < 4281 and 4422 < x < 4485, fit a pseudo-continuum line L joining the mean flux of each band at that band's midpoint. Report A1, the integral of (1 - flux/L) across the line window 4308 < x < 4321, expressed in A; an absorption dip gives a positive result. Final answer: 1.60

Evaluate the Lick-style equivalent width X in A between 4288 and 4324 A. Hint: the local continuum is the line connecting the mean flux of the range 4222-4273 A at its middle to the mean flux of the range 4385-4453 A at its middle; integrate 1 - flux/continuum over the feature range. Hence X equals 4.2 A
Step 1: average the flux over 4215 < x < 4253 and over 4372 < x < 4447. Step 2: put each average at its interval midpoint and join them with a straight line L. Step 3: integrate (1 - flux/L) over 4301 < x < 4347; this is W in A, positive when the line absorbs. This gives 5.2 A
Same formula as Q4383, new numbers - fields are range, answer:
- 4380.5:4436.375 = 38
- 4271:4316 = 32.5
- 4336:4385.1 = 36.9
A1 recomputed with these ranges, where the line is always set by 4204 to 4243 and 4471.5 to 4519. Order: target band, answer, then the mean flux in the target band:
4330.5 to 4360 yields 2.8 A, 36.7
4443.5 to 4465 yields 2.1 A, 37.3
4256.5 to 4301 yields 4.5 A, 35.9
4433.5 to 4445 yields 0.4 A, 39.7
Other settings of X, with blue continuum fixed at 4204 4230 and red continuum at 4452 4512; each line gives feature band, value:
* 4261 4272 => 0.55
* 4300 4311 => 3.70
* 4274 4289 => 1.40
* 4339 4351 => 1.99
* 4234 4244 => 0.37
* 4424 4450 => 0.10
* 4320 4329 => 0.70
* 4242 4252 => 0.44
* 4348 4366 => 0.81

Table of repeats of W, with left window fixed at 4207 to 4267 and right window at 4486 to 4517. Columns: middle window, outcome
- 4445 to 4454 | 0.4 A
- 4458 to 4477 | 1.5 A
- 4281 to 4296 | 1.6 A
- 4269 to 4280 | 1.2 A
